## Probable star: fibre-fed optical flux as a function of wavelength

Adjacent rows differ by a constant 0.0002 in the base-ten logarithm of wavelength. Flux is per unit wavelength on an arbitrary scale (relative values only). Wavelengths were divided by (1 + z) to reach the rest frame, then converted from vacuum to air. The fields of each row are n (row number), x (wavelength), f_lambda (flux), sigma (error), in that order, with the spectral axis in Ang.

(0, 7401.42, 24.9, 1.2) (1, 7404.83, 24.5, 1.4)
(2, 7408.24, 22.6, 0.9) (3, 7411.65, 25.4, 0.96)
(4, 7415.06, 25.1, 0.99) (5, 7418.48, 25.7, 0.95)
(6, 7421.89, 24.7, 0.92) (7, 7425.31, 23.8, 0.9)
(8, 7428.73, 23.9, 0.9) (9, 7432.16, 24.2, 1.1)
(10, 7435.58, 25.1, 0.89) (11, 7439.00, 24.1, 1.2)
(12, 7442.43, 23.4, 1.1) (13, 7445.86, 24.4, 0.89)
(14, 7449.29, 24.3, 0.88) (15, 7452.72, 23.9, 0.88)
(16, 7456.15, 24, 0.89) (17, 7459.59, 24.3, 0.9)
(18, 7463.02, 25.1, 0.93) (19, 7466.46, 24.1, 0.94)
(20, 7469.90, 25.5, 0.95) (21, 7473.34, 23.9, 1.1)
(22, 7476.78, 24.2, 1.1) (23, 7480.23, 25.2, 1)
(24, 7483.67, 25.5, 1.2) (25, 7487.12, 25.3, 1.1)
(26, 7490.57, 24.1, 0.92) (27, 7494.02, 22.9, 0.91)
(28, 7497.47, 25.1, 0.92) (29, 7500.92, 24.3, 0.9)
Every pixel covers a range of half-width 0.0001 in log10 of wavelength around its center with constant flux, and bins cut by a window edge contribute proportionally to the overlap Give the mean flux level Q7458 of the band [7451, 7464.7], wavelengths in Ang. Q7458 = 24.3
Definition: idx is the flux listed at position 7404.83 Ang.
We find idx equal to 24.5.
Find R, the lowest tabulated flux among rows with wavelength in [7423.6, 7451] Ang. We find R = 23.4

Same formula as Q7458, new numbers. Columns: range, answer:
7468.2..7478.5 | 24.5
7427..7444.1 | 24.1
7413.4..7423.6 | 25.2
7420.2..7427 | 24.2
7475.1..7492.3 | 24.9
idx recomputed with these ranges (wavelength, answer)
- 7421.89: 24.7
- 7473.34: 23.9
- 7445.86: 24.4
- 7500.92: 24.3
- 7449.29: 24.3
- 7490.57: 24.1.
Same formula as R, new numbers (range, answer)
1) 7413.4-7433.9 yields 23.8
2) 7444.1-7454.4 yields 23.9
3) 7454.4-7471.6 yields 24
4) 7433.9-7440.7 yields 24.1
